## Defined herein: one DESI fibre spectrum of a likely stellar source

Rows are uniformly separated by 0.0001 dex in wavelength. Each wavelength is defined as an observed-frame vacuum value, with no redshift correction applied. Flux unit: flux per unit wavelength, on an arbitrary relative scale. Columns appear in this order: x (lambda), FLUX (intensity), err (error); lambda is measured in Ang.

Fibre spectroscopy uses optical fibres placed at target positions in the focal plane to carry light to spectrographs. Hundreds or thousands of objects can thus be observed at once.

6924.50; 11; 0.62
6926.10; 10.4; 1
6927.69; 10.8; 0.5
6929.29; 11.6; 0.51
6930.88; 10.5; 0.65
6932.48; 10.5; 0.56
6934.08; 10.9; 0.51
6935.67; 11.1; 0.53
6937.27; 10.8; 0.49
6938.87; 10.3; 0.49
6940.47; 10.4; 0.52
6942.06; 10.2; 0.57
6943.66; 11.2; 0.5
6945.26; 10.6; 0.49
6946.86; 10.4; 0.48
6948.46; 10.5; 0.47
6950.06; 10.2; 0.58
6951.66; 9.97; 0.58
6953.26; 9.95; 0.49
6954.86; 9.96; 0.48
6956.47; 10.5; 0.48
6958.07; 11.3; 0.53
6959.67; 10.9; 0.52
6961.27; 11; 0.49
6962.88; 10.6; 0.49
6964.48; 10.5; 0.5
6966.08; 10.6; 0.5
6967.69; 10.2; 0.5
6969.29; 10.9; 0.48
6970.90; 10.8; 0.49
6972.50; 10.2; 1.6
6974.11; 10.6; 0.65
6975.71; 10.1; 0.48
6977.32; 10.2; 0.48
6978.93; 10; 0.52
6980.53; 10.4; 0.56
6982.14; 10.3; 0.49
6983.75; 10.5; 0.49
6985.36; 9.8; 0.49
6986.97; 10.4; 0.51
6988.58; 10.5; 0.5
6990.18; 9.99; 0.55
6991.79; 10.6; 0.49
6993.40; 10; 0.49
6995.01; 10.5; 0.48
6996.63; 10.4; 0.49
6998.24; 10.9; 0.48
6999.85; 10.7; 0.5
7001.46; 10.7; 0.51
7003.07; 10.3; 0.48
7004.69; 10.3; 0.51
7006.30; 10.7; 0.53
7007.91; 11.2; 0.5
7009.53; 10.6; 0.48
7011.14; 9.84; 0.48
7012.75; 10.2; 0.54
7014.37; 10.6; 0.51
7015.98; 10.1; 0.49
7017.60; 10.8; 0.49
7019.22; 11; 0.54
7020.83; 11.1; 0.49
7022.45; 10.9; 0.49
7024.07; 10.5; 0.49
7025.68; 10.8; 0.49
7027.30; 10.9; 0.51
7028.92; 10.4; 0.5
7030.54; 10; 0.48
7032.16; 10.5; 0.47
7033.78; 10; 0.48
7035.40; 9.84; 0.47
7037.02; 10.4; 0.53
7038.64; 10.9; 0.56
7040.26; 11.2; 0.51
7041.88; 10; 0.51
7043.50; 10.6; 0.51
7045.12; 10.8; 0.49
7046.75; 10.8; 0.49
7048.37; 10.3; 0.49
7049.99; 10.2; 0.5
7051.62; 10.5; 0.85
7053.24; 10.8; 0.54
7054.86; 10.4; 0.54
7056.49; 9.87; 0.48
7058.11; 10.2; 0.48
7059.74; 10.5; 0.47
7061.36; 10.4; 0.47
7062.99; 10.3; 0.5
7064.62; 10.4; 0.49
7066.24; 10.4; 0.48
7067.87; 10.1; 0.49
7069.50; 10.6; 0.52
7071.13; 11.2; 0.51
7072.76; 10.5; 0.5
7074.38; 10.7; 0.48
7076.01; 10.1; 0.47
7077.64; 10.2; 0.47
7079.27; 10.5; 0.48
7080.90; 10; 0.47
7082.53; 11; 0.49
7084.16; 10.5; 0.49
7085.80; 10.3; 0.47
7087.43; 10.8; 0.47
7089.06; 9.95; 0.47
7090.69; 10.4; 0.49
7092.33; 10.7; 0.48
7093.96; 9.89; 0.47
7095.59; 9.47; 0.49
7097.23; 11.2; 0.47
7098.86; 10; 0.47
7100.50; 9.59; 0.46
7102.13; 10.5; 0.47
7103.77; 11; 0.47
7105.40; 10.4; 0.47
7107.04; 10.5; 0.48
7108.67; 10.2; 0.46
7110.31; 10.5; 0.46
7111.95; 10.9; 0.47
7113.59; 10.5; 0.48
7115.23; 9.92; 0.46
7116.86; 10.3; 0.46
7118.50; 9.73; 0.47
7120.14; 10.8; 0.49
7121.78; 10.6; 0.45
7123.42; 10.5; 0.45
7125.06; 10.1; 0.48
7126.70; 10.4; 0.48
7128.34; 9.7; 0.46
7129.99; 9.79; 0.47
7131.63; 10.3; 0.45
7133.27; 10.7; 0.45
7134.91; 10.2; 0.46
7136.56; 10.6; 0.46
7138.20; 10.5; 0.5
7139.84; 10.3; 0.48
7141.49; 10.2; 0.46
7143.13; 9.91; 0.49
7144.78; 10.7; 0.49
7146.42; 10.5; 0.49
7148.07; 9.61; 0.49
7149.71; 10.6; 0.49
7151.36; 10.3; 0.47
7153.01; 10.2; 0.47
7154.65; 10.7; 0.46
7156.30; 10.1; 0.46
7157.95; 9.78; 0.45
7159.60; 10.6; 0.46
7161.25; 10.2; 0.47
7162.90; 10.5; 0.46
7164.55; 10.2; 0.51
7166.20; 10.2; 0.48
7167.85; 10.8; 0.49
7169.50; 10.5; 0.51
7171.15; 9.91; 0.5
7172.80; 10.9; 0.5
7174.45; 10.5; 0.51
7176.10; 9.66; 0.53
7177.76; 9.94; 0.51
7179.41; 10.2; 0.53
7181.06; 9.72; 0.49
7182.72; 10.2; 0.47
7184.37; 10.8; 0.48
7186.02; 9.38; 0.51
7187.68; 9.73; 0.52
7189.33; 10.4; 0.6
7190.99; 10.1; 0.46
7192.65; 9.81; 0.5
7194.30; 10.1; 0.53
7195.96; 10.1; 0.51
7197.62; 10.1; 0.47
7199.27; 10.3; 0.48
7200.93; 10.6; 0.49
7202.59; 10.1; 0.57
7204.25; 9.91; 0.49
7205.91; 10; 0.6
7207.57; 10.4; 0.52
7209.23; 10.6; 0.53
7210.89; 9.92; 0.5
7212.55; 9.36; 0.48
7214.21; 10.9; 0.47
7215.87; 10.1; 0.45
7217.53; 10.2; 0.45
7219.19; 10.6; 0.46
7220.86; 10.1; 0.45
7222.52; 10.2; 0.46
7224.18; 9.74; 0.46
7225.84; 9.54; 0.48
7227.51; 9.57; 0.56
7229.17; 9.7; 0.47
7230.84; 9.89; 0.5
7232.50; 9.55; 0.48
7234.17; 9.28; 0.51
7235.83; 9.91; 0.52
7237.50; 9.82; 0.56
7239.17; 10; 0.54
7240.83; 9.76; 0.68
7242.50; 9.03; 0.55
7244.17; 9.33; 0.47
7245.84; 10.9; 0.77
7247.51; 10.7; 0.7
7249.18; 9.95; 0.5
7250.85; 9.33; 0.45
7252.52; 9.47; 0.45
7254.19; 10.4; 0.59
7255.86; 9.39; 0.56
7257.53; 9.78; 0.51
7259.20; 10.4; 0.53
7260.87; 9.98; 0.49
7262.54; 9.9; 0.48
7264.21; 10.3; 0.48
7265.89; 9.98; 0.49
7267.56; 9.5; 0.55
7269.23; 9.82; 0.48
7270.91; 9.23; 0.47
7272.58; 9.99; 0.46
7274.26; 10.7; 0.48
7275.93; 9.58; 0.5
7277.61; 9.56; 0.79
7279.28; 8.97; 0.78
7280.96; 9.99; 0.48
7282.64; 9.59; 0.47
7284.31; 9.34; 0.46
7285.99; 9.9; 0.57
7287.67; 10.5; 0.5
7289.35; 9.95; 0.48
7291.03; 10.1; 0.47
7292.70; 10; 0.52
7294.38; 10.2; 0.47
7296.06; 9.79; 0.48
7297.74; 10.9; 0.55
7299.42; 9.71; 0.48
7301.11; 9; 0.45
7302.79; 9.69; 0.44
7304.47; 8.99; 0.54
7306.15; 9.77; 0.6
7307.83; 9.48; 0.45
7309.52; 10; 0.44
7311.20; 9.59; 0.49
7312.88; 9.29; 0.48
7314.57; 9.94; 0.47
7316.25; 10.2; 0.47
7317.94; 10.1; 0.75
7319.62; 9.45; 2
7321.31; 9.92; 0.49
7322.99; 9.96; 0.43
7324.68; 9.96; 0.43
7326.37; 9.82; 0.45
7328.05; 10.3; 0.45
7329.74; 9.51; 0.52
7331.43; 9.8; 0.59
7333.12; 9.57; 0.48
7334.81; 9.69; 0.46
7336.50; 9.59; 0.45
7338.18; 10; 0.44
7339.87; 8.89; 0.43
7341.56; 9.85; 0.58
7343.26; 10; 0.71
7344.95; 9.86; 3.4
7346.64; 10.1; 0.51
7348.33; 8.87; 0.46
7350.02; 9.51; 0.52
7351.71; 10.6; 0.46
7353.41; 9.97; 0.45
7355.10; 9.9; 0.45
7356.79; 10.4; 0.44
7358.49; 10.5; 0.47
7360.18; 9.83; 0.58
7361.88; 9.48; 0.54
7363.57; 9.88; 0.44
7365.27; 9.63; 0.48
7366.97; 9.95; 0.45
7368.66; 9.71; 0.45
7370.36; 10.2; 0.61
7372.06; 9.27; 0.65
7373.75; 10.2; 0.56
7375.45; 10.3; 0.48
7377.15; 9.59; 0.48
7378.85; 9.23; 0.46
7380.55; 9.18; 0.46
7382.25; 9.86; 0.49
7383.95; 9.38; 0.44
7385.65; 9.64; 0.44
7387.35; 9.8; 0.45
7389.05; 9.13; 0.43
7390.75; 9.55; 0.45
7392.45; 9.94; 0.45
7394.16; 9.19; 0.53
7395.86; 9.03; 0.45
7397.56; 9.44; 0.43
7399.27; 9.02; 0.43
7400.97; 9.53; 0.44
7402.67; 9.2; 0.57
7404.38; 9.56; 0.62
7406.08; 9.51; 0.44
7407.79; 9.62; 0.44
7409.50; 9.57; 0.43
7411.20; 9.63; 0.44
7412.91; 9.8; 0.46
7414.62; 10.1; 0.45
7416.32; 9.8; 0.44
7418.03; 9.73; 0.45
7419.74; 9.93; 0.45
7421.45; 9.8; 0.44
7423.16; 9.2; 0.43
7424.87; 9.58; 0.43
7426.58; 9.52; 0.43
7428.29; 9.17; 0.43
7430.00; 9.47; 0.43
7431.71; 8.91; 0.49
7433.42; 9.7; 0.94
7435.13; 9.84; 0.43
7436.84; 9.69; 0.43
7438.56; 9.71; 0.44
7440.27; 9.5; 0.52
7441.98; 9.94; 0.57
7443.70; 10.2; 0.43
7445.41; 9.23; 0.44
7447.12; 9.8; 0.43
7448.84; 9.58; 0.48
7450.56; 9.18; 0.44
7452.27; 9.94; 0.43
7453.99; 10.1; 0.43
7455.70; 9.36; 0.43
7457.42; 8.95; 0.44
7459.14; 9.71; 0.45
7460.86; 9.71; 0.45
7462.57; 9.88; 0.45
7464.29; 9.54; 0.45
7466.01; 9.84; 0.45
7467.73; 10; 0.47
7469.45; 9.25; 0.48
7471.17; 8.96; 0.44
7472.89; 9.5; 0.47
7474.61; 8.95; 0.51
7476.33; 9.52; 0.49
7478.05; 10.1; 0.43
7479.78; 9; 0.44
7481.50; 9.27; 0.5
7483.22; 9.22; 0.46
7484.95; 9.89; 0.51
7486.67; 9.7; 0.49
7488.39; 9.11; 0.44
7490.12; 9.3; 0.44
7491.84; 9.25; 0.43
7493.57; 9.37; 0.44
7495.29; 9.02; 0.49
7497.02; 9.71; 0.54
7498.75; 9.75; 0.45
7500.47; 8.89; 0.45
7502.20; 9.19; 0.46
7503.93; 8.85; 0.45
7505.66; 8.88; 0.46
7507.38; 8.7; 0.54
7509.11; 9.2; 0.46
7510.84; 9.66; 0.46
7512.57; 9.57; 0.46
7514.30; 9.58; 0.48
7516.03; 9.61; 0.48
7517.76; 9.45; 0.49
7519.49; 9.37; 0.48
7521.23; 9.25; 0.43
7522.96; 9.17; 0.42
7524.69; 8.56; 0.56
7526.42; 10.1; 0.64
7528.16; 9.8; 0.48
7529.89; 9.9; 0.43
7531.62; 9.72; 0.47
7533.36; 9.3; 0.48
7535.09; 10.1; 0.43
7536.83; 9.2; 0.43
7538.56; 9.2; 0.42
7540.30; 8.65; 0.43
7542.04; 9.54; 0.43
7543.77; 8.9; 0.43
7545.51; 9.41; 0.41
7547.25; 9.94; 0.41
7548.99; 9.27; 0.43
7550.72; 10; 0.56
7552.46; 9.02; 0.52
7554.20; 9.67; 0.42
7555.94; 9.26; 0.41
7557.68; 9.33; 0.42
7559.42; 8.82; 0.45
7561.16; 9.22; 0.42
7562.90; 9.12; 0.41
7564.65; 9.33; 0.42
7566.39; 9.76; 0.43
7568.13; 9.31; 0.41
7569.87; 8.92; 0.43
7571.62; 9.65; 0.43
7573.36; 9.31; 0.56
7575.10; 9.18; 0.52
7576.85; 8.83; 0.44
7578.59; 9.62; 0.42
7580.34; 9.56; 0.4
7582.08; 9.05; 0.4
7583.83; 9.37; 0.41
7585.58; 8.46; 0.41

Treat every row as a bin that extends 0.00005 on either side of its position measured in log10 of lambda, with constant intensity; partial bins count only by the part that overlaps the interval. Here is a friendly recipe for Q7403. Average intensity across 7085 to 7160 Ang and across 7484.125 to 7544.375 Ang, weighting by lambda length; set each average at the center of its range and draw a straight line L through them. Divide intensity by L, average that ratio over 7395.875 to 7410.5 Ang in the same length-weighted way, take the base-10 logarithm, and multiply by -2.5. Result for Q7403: 0.02 mag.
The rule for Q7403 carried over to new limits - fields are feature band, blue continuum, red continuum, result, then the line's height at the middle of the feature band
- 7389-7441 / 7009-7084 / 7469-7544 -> 0.00 mag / 9.57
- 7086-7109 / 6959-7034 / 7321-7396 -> -0.01 mag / 10.3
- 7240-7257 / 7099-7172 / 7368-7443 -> 0.02 mag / 10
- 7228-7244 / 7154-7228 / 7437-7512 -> 0.04 mag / 10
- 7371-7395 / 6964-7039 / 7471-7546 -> 0.00 mag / 9.63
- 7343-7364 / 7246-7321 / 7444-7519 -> -0.02 mag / 9.69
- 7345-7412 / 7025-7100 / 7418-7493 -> 0.00 mag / 9.71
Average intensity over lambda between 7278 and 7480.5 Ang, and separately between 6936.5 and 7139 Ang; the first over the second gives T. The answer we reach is 0.93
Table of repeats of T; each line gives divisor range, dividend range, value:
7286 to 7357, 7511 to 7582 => 0.96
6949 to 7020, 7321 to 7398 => 0.93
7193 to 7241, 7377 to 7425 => 0.95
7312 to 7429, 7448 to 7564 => 0.97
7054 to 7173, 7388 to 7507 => 0.92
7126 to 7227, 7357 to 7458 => 0.94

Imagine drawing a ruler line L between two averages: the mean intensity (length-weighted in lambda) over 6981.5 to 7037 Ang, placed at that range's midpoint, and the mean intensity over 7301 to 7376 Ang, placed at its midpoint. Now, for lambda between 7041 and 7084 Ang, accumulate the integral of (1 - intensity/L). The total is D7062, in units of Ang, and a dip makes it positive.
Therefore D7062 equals -0.3 Ang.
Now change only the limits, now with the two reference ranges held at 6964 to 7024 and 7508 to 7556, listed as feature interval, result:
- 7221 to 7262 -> 0.72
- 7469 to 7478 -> 0.23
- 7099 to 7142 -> -0.43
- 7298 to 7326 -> 0.41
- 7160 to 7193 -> -0.23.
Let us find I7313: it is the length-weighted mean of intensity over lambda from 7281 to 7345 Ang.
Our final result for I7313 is 9.8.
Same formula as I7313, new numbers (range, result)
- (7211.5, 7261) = 9.9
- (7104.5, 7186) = 10.3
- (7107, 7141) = 10.3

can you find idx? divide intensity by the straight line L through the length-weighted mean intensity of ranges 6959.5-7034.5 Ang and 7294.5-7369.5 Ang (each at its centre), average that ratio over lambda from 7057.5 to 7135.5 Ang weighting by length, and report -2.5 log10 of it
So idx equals -0.01 mag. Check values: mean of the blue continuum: 10.5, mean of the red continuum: 9.8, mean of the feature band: 10.4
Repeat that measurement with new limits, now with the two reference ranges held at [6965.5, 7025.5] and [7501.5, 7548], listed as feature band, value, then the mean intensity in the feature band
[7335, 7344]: 0.01 mag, 9.66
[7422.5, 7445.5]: 0.00 mag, 9.56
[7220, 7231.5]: 0.02 mag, 9.82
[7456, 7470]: -0.01 mag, 9.61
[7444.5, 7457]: -0.01 mag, 9.58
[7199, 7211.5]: -0.02 mag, 10.2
